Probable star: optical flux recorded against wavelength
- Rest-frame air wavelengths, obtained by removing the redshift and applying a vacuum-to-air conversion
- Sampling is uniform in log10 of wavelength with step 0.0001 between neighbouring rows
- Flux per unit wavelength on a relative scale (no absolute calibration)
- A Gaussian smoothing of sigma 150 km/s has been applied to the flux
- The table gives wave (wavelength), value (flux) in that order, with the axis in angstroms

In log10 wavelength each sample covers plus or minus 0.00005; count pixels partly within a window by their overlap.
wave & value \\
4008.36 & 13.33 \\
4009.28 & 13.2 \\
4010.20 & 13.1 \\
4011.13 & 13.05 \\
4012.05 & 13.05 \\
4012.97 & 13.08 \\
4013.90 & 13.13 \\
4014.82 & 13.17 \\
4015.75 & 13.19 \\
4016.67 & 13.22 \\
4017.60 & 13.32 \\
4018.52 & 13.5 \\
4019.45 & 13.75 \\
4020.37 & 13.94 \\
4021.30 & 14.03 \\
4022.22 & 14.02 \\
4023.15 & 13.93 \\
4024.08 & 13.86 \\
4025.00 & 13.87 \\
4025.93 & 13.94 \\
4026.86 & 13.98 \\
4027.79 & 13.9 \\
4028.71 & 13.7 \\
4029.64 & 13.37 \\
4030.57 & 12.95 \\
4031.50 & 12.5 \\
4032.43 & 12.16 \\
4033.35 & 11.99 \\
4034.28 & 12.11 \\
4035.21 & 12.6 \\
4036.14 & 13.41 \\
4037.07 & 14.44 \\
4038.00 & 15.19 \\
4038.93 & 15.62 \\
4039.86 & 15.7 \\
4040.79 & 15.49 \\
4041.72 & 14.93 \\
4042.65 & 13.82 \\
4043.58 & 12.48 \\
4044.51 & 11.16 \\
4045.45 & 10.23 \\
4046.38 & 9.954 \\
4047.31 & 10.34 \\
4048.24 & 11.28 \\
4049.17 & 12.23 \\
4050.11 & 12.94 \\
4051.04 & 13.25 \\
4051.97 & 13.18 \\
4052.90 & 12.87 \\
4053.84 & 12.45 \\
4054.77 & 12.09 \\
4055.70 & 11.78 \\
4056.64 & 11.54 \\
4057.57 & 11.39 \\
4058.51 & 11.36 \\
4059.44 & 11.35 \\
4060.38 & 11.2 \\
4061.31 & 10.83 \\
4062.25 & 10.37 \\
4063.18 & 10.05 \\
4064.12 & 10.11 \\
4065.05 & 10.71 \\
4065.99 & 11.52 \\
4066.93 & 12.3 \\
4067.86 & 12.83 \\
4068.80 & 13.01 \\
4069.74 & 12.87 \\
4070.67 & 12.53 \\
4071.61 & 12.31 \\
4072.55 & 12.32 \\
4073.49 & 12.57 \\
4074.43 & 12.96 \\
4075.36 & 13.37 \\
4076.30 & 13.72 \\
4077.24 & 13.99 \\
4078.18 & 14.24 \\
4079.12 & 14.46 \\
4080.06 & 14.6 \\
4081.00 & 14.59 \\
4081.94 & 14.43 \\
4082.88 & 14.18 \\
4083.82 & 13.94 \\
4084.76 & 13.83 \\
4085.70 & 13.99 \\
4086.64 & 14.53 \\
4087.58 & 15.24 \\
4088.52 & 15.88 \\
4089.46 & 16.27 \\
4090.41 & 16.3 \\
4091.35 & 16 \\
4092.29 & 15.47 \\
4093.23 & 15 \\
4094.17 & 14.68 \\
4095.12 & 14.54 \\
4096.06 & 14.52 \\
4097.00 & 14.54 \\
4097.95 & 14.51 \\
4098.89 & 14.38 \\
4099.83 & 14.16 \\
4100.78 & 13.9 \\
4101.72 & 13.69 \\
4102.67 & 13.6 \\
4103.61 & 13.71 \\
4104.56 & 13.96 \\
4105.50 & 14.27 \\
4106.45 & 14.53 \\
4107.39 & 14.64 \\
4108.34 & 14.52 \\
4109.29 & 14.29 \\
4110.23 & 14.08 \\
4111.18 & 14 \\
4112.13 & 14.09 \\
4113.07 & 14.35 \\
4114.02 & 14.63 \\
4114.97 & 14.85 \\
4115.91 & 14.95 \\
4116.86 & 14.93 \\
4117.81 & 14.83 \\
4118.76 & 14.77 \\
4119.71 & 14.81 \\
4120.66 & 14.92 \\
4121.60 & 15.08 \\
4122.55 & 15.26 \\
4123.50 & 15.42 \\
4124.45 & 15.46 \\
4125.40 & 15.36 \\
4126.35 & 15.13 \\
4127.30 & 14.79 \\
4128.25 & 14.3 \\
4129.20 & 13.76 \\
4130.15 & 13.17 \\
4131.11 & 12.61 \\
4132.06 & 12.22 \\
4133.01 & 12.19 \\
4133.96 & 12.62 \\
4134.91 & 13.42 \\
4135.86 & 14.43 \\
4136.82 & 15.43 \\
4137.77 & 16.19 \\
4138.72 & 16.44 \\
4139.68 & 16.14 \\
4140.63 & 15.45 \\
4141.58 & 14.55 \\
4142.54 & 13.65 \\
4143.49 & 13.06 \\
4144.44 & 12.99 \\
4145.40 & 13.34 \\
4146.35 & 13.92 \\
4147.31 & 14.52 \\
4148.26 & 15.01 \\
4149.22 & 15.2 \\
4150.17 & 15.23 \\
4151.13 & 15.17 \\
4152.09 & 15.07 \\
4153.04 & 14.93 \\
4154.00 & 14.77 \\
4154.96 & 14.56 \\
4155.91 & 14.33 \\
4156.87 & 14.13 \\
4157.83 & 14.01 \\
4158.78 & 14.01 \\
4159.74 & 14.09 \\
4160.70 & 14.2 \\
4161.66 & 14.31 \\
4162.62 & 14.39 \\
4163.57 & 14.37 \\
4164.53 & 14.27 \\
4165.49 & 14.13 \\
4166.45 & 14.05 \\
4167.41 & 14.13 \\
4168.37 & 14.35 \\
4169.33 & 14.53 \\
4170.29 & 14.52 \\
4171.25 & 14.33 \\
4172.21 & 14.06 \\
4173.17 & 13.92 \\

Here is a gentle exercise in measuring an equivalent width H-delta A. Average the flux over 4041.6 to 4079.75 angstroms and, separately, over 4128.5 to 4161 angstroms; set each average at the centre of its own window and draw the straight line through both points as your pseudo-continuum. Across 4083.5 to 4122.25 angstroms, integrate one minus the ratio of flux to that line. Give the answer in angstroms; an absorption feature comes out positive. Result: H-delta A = -4.2 angstroms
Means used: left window 12.2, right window 14.3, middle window 14.6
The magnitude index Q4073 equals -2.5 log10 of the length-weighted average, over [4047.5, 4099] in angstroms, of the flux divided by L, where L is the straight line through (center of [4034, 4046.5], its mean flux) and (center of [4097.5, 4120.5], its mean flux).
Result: 0.06 mag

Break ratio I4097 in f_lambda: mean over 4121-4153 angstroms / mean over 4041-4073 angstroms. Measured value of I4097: 1.21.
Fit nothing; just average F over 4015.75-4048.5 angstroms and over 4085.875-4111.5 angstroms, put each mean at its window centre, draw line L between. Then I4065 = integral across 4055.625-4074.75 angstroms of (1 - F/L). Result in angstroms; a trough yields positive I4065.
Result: 3.1 angstroms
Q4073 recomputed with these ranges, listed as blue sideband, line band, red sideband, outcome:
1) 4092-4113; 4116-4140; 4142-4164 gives -0.02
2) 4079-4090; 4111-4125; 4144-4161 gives -0.02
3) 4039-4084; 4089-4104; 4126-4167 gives -0.11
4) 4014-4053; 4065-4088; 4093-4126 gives 0.04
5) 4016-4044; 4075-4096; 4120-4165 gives -0.05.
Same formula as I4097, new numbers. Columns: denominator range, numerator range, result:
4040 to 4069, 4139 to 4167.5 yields 1.21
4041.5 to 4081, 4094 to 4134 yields 1.17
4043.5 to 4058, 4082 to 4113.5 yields 1.23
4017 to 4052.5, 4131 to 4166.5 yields 1.08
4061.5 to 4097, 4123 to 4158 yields 1.06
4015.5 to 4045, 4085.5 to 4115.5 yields 1.07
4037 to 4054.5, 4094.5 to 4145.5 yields 1.11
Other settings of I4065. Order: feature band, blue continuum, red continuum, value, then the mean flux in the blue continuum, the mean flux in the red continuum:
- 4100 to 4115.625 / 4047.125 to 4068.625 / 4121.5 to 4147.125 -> -0.9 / 11.7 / 14.3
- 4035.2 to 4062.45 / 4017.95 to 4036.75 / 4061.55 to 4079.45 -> 0.8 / 13.4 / 12.4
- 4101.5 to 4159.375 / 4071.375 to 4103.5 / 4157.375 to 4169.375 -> -0.7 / 14.3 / 14.2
